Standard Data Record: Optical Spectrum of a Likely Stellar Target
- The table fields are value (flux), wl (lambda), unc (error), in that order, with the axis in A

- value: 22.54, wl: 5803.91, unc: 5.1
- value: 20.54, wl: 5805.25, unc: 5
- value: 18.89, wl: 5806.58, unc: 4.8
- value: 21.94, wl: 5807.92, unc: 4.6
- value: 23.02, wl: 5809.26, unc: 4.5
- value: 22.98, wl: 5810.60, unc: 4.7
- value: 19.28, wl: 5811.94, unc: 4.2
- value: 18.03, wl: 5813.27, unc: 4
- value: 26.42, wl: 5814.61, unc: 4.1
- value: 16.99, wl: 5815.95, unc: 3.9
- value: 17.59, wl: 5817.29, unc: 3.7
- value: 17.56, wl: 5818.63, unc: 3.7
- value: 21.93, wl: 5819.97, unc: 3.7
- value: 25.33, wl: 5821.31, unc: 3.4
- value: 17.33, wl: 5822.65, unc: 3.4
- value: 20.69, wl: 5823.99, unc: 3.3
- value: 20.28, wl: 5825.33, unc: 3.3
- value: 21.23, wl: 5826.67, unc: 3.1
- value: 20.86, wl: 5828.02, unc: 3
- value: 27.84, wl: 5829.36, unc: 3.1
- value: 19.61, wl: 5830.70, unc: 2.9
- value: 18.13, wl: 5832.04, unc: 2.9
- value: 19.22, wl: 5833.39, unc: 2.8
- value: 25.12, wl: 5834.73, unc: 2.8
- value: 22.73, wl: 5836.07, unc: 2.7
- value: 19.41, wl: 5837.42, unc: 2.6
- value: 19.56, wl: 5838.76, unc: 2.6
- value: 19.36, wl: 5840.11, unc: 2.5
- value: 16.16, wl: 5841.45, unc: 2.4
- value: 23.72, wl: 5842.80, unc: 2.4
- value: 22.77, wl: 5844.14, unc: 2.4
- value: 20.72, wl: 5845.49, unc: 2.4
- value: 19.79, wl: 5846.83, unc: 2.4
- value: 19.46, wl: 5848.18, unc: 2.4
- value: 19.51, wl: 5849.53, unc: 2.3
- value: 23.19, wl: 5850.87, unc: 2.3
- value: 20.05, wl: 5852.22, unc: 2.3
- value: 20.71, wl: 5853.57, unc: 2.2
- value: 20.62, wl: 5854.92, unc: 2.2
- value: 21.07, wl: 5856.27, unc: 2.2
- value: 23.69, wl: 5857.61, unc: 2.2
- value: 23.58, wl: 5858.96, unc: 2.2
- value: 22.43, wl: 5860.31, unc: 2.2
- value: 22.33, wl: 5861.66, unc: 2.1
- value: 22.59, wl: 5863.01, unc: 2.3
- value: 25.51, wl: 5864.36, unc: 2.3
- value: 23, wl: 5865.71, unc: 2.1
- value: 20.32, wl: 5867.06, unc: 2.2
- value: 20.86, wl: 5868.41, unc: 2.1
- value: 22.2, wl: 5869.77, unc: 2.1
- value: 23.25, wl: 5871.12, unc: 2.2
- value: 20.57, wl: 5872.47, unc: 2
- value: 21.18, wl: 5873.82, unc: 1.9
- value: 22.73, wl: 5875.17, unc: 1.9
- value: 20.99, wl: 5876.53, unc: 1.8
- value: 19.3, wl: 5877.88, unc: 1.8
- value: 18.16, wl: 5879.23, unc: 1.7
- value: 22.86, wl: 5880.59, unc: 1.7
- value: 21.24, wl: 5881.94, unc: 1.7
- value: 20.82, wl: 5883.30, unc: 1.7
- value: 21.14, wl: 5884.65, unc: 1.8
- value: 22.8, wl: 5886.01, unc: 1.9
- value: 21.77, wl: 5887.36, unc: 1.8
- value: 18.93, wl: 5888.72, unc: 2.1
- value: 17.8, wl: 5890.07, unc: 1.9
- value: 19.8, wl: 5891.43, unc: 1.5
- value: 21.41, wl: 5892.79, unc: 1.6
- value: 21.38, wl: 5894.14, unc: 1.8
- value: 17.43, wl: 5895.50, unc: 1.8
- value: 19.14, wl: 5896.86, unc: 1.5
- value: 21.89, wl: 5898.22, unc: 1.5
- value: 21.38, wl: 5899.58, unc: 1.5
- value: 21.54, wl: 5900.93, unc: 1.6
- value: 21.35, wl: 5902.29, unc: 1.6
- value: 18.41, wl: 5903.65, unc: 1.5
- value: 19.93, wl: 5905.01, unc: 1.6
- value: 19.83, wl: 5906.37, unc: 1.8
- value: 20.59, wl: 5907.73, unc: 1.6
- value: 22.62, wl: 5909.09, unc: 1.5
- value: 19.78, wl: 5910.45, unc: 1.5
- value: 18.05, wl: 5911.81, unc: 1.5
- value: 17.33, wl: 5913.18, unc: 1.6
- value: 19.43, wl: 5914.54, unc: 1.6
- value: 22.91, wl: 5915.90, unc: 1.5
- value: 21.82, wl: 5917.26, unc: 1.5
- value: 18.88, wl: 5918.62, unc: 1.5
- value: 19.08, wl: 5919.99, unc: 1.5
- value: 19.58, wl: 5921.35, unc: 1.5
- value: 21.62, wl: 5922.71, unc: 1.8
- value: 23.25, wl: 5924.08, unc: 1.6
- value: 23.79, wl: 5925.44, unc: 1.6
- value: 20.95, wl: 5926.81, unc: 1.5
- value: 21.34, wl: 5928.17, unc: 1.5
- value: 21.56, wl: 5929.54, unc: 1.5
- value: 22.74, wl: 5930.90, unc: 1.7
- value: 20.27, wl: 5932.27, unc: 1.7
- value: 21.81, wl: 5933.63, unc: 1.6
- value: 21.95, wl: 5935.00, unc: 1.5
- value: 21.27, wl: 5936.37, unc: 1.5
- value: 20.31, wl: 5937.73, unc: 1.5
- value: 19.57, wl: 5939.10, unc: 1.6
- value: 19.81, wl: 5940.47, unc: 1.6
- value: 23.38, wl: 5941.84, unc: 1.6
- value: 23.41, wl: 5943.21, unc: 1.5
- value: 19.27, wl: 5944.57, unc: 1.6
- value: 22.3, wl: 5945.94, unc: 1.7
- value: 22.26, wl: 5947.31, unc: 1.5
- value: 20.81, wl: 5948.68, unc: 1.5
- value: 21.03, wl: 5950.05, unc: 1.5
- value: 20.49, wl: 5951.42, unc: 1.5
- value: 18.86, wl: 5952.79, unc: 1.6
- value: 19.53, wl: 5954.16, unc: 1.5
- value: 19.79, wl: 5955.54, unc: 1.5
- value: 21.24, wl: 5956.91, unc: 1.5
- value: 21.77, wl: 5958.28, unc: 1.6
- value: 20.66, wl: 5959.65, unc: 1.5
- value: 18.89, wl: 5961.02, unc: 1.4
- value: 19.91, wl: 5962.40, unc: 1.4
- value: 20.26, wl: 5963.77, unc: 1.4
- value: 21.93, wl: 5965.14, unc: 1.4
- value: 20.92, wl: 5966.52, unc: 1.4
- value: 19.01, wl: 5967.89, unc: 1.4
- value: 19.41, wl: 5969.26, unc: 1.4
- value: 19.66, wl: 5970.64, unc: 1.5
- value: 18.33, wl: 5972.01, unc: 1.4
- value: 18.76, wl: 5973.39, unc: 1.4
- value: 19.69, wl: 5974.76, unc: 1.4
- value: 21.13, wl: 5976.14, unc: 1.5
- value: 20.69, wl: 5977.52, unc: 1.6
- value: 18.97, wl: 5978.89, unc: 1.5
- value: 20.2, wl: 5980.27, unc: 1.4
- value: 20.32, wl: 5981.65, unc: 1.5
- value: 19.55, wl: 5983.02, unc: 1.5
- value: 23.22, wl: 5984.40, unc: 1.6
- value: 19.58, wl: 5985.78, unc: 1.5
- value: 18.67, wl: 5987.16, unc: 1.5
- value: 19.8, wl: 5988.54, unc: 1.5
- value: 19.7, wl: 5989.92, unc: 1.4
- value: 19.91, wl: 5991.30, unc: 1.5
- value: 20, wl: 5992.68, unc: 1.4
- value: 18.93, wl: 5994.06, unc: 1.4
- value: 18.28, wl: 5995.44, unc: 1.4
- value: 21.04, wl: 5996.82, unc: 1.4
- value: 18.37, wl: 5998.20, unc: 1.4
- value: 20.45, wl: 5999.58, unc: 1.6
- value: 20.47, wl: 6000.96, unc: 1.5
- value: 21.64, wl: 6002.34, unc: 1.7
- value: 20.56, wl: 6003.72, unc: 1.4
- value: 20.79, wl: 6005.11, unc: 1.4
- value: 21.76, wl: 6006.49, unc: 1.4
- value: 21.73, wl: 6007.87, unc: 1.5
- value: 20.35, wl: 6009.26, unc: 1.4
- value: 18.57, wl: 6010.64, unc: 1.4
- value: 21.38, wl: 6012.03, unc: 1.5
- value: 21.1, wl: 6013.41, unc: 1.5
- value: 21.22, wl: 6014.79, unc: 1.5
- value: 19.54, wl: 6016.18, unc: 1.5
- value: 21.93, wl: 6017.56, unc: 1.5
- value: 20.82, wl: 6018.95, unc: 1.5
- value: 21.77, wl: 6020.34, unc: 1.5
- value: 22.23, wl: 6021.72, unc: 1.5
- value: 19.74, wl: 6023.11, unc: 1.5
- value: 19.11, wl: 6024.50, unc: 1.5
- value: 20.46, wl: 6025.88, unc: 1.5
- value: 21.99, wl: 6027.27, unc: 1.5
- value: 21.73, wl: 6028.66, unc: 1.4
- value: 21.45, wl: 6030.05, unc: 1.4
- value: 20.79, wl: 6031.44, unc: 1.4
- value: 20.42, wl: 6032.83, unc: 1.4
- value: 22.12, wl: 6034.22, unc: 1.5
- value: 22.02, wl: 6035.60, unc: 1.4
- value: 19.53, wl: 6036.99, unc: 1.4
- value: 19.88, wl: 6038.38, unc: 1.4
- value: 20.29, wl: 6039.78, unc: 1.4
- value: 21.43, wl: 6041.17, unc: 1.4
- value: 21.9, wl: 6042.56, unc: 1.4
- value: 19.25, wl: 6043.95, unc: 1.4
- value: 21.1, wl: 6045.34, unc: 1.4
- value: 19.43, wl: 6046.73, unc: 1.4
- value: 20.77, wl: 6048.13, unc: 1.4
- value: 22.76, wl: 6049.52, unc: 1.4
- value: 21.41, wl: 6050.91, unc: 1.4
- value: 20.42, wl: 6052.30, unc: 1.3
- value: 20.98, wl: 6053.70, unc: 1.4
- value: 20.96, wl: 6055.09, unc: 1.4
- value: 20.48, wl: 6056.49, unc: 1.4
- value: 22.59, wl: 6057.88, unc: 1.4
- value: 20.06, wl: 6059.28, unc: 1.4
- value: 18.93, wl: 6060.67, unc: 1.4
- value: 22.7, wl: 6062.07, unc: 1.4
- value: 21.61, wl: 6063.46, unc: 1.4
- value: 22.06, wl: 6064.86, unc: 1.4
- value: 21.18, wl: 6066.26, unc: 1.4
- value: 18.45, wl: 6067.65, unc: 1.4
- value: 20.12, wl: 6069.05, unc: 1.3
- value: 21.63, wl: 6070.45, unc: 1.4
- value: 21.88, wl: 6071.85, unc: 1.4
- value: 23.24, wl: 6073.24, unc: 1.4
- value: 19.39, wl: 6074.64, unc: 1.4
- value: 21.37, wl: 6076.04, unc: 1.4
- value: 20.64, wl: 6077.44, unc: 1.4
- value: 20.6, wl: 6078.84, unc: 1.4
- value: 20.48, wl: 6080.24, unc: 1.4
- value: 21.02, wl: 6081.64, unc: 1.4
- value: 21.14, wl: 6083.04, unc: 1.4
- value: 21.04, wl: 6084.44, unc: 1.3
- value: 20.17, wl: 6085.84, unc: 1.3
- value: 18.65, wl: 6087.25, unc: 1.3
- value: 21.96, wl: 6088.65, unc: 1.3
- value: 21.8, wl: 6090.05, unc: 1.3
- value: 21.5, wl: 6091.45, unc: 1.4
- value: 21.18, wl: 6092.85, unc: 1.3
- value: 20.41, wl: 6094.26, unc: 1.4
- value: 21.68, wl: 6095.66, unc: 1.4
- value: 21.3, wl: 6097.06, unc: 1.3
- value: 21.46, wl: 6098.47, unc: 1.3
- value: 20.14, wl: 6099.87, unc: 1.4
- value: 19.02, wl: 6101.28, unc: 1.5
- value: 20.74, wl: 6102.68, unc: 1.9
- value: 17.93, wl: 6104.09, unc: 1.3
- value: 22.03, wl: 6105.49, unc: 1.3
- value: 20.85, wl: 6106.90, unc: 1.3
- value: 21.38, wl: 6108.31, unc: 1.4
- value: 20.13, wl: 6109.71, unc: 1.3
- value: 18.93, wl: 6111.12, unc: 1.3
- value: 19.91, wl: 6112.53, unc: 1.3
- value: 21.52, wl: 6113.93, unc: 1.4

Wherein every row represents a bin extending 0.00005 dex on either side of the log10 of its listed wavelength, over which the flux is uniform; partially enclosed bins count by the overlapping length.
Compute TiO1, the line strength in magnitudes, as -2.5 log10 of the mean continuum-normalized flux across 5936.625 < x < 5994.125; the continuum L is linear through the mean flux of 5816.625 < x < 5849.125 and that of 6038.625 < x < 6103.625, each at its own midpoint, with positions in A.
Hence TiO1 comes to 0.03 mag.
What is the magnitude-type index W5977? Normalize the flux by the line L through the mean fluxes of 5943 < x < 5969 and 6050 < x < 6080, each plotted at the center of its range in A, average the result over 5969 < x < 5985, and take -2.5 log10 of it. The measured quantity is 0.036 mag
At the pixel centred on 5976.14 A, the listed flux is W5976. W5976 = 21.13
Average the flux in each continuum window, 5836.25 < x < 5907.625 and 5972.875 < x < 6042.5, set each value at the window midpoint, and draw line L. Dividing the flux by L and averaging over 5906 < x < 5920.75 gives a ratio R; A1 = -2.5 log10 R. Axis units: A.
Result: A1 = 0.04 mag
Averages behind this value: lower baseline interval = 21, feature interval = 20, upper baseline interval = 20.5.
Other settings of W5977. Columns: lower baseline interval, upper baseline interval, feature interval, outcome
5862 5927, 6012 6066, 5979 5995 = 0.054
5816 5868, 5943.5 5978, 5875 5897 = 0.021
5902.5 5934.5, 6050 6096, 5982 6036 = 0.014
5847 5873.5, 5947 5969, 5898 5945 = 0.002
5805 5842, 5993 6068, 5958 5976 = 0.043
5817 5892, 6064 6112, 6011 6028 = -0.002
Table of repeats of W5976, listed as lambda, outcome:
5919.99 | 19.08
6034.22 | 22.12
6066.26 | 21.18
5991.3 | 19.91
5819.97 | 21.93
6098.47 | 21.46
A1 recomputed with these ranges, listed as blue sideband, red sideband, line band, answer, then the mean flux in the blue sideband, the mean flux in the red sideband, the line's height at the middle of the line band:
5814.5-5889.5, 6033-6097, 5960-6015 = 0.047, 21.2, 20.9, 21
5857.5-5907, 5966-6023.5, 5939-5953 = -0.027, 21.1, 20.2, 20.6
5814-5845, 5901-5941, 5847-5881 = -0.040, 20.8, 20.7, 20.8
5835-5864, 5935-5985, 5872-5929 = 0.015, 21.2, 20.5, 20.9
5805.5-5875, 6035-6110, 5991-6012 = 0.038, 21.2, 20.8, 20.9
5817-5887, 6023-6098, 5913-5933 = 0.003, 21.2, 20.9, 21.1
